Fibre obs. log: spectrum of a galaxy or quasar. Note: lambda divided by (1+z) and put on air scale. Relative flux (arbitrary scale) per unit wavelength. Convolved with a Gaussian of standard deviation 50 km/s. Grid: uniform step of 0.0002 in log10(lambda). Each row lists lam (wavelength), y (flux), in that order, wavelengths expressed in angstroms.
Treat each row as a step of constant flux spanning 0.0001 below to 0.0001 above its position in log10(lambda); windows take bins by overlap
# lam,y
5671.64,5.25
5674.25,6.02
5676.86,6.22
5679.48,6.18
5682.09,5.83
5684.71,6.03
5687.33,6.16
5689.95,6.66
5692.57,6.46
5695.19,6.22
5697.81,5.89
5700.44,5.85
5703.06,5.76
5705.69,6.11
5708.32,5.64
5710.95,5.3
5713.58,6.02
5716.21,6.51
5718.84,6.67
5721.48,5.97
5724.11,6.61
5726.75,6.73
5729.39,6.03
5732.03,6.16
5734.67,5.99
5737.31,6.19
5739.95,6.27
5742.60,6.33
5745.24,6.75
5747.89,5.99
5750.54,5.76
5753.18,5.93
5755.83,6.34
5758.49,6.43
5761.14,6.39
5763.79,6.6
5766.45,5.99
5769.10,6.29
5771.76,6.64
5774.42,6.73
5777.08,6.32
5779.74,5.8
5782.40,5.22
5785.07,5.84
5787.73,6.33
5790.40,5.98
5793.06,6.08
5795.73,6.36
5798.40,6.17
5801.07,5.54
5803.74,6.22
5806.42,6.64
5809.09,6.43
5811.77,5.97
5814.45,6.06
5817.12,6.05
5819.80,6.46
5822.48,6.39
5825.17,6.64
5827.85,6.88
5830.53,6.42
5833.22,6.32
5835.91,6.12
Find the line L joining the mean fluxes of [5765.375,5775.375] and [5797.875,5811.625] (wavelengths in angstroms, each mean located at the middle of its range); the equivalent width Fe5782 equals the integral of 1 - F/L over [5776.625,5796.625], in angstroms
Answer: 1.06 angstroms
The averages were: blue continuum 6.41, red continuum 6.18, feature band 5.97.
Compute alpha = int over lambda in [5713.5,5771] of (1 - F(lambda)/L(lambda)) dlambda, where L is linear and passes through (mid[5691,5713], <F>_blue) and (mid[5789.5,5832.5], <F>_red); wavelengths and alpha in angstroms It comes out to -2.2 angstroms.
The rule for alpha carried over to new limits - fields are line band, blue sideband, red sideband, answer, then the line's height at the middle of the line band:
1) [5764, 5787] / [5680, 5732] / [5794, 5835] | 0.4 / 6.24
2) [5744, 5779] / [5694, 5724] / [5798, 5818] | -1.3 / 6.08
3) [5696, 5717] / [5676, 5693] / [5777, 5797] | 1.0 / 6.16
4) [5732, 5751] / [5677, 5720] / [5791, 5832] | -0.1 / 6.16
